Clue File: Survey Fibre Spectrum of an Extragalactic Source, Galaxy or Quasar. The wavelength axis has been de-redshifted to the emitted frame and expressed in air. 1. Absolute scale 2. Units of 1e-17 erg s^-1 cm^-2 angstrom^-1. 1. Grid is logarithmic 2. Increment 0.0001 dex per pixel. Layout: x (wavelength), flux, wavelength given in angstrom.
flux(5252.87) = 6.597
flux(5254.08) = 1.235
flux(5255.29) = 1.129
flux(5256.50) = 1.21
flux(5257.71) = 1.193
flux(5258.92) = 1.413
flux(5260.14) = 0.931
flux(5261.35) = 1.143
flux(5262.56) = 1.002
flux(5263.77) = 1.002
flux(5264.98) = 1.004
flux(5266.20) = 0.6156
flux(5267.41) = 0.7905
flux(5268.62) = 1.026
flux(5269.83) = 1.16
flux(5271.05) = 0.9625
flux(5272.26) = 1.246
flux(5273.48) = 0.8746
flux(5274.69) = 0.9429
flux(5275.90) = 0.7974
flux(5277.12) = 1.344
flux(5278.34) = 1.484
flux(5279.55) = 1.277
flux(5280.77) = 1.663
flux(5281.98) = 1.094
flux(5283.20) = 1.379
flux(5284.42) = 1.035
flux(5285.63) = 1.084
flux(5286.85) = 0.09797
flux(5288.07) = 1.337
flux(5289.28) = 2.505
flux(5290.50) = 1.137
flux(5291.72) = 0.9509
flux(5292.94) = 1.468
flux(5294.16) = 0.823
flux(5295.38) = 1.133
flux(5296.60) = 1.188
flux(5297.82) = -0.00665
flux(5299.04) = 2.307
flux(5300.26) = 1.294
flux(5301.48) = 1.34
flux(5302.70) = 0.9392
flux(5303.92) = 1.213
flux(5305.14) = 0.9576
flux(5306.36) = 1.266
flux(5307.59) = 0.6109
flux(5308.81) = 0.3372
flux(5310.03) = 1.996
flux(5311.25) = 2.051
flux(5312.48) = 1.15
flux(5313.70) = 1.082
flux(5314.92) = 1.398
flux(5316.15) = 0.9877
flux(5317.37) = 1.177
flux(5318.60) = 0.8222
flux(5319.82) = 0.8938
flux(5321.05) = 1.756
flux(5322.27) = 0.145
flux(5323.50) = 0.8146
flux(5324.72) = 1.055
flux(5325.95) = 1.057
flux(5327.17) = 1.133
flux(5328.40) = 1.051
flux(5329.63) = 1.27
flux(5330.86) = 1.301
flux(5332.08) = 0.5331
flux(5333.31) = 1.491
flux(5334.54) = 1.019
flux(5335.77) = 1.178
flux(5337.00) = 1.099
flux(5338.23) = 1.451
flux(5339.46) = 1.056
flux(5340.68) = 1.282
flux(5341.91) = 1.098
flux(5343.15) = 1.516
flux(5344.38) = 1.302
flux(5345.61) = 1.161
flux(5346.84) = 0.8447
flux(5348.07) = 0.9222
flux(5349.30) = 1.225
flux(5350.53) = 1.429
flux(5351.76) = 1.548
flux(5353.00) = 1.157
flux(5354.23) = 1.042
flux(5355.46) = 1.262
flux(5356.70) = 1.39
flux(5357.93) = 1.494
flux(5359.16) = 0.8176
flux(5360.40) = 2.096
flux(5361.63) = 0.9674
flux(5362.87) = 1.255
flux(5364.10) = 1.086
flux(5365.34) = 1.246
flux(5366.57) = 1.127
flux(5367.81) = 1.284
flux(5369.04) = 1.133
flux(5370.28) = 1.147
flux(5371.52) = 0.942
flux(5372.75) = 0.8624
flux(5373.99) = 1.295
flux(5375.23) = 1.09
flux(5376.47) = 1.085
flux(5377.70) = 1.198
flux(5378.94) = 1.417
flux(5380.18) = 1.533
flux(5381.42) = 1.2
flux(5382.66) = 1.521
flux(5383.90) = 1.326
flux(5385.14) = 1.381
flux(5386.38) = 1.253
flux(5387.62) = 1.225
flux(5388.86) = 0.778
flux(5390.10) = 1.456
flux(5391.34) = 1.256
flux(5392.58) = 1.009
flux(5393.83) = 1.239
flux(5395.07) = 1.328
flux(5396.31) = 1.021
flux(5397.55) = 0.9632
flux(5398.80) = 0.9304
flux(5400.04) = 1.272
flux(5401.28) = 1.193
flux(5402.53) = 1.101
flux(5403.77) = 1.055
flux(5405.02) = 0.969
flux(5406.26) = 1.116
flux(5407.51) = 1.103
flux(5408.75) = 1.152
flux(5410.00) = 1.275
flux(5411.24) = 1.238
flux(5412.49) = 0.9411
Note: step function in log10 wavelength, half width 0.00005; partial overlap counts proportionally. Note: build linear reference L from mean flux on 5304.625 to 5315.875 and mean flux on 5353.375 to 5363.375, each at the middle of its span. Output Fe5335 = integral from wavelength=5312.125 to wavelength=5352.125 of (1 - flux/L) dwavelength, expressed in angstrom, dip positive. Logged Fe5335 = 3.7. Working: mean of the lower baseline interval 1.2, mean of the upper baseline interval 1.29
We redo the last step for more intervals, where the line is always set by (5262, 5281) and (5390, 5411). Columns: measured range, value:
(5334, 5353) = -1.8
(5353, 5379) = -1.8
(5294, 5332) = -0.8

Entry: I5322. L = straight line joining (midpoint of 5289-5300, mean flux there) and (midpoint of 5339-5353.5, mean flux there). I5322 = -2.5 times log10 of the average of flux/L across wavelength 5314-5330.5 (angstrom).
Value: 0.17 mag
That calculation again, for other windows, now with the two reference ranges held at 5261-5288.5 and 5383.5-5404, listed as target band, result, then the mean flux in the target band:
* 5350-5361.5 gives -0.19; 1.34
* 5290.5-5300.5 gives -0.06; 1.14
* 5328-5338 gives -0.02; 1.13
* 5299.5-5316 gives -0.11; 1.21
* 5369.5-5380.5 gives -0.02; 1.16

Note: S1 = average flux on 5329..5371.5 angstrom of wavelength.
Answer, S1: 1.21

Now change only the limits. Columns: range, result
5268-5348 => 1.14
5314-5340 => 1.08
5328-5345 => 1.19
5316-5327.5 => 0.981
